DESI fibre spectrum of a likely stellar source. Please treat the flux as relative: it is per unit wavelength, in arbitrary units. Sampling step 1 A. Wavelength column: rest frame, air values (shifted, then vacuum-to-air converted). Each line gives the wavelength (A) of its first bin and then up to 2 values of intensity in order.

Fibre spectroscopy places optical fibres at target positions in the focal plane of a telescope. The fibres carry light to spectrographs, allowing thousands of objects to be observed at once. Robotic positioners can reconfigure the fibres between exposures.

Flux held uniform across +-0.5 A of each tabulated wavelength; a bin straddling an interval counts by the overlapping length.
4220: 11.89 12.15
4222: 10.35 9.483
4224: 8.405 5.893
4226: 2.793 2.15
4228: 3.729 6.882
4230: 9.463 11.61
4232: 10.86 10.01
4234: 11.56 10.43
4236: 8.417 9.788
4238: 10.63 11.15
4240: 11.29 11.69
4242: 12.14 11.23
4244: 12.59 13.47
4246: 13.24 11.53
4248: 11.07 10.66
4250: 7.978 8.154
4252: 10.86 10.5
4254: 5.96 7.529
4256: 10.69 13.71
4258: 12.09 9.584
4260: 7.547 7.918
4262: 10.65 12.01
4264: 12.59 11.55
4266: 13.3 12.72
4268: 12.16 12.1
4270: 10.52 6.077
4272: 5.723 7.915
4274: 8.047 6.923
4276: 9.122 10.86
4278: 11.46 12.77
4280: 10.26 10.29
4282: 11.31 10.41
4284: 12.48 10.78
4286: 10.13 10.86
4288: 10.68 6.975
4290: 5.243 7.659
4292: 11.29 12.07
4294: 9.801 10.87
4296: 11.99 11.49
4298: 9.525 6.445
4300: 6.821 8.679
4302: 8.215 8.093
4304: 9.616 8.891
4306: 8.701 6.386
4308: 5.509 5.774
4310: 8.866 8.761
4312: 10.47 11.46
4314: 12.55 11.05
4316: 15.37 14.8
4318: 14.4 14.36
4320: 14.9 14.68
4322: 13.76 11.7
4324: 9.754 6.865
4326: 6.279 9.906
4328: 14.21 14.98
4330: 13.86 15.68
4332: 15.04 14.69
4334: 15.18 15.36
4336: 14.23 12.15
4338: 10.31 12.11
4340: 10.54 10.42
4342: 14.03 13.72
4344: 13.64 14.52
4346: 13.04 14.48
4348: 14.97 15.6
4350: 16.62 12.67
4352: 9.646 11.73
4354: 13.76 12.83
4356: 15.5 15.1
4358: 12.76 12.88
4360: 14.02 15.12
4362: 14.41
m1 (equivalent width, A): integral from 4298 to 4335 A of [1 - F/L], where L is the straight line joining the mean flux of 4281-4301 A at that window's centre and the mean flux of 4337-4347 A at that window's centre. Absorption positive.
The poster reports 0.7 A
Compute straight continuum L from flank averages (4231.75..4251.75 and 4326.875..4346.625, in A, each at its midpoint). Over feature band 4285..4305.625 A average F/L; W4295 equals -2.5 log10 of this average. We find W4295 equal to 0.31 mag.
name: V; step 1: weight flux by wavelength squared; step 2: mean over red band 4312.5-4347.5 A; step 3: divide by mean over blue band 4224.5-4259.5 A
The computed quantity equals 1.39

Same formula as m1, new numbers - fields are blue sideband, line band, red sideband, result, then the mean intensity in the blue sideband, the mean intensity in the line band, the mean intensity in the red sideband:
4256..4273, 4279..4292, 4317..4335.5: 1.7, 10.6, 9.93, 13.1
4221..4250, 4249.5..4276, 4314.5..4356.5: 2.2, 9.74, 9.79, 13.2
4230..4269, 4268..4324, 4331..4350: 9.9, 10.8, 10.1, 13.7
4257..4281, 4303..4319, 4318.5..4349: 2.4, 10.2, 10.2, 13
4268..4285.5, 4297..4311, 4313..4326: 4.3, 9.89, 7.97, 12.5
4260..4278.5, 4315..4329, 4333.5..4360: -0.2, 10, 12.4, 13.4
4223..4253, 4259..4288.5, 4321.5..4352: 1.5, 9.66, 10.3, 13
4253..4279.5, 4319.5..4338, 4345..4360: -0.2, 10.1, 12.9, 13.7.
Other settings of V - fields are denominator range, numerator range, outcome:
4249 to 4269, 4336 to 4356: 1.30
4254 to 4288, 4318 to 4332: 1.25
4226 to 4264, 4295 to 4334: 1.14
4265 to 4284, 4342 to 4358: 1.40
